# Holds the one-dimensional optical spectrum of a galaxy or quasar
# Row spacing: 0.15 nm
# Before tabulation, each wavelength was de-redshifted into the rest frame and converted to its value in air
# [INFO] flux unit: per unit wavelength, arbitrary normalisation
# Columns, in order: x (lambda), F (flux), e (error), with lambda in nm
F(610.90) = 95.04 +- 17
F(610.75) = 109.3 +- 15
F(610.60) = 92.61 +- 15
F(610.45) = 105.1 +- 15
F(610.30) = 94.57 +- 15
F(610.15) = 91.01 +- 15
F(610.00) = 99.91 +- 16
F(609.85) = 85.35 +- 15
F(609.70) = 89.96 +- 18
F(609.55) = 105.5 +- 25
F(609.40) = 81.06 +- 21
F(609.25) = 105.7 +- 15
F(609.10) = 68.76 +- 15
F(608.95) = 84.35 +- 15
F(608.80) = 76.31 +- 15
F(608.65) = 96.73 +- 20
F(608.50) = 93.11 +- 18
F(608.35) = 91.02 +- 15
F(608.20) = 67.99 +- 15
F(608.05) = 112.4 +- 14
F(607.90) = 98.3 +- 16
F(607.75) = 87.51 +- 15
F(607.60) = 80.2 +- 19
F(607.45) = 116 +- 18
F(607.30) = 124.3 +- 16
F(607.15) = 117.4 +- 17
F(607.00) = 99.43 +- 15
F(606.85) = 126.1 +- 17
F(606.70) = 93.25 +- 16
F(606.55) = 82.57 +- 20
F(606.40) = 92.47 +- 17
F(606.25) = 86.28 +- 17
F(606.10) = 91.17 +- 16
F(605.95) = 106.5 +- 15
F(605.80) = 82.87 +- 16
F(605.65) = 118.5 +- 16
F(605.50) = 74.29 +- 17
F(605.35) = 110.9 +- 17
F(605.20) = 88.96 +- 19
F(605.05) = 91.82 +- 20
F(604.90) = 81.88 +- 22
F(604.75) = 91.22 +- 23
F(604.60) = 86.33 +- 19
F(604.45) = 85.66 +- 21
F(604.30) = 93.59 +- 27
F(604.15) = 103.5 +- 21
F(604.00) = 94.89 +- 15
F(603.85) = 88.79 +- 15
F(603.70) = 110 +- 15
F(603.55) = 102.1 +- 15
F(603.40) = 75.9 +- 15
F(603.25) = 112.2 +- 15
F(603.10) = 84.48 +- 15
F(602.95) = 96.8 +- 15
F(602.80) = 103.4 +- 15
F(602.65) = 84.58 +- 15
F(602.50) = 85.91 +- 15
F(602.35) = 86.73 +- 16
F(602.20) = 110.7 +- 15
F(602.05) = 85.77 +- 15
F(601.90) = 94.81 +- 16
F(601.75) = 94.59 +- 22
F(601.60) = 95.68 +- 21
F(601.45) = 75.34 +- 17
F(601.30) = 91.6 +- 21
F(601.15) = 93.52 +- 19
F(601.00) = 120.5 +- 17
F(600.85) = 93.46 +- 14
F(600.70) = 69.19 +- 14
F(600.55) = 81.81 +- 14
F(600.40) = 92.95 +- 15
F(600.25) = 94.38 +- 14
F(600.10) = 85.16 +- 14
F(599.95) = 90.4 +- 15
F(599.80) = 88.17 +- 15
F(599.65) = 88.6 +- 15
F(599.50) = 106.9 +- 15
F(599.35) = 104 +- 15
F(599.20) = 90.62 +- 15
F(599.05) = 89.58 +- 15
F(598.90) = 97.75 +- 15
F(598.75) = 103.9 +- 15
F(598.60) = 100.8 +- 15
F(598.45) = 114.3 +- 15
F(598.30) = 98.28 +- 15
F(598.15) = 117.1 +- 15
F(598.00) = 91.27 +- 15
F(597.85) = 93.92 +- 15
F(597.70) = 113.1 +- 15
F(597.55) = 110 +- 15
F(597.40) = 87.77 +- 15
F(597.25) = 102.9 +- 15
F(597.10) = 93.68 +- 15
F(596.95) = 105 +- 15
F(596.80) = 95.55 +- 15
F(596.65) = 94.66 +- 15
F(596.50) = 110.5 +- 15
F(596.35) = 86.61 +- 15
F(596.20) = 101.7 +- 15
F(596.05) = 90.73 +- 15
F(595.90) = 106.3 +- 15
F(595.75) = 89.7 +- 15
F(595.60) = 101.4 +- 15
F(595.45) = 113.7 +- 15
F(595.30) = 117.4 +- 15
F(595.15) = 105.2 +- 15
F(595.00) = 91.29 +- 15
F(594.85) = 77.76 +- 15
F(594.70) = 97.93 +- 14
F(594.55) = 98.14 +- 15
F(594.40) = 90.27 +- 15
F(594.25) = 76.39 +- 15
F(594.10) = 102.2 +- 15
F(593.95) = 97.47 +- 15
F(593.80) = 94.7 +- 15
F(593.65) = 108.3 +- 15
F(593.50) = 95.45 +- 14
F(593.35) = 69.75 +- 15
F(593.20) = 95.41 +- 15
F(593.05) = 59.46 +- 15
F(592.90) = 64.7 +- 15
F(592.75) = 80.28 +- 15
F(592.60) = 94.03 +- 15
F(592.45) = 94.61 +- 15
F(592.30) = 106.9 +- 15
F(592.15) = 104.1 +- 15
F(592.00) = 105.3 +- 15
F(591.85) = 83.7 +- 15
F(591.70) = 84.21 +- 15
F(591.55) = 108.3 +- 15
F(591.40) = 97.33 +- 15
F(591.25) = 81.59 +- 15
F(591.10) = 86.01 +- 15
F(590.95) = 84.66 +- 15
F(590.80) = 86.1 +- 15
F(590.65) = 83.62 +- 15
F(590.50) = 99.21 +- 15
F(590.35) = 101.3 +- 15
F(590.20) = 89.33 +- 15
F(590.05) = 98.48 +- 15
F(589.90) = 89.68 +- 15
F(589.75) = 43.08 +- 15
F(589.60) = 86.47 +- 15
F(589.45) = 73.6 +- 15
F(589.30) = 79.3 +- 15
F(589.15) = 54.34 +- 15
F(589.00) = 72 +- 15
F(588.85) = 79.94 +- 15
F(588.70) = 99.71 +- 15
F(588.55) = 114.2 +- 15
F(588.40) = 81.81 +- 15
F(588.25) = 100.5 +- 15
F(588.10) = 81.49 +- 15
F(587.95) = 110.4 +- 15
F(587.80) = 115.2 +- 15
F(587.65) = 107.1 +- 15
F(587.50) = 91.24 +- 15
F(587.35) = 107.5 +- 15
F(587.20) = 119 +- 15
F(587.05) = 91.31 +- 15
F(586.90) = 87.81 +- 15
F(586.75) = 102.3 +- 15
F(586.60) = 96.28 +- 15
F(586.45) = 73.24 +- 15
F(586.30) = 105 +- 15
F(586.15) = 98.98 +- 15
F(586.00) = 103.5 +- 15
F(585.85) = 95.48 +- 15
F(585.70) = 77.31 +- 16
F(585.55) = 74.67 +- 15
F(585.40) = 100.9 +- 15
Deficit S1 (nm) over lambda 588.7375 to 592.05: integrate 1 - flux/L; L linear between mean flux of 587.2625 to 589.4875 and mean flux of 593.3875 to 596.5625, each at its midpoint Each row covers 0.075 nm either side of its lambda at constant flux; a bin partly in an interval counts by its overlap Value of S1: 0.30 nm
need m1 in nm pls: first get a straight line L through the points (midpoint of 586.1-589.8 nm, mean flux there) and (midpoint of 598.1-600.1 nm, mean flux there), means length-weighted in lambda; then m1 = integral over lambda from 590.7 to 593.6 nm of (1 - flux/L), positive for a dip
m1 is 0.16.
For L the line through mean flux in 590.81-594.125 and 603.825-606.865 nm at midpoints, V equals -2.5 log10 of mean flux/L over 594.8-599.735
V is -0.094 mag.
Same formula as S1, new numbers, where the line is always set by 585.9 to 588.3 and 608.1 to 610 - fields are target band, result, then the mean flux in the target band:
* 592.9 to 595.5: 0.08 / 92.6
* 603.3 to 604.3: -0.06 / 96.1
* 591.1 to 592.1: 0.04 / 93.1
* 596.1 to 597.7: -0.09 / 99.4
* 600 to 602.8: 0.02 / 91.3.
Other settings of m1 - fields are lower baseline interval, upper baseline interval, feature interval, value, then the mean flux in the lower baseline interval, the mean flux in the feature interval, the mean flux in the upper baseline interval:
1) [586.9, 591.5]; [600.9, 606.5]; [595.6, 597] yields -0.09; 90.2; 97.9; 93.8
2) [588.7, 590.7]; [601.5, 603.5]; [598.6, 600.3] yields -0.08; 81.5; 94.8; 93.1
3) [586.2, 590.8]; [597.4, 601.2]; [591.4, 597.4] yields -0.02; 91.1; 94.7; 97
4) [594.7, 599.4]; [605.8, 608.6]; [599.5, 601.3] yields 0.14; 99.8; 91.4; 97.7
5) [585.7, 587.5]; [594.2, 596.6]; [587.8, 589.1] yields 0.05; 97.1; 93.1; 97.4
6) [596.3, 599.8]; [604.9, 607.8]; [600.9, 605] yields 0.21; 99.7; 93.7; 98.1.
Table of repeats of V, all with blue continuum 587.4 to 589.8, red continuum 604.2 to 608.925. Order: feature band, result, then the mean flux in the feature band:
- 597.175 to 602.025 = -0.04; 95.9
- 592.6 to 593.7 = 0.09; 82.1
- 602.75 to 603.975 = -0.03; 96.5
